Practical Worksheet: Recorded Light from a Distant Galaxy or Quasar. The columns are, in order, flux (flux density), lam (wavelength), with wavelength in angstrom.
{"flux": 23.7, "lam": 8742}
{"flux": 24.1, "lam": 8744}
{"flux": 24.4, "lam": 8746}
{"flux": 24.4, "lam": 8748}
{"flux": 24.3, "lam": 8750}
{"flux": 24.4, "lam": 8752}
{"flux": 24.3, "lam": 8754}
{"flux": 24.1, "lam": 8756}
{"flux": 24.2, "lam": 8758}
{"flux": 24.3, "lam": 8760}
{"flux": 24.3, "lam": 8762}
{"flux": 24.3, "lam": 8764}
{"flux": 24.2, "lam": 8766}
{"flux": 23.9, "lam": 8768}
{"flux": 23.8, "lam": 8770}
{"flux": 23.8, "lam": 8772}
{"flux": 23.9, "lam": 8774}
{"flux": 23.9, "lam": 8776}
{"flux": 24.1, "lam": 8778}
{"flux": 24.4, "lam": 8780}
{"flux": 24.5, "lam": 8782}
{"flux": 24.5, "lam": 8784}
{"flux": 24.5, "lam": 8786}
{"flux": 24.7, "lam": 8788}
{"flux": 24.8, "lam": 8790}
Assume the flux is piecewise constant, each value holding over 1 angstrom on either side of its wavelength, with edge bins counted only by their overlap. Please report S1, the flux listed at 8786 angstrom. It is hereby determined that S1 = 24.5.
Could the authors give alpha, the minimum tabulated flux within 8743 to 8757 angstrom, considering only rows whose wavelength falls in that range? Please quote 24.1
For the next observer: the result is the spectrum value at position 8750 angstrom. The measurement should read 24.3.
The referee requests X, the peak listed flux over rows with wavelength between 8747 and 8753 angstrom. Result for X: 24.4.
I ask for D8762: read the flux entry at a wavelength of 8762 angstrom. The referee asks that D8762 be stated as 24.3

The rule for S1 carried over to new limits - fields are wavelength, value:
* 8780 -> 24.4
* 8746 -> 24.4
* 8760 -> 24.3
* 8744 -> 24.1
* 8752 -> 24.4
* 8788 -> 24.7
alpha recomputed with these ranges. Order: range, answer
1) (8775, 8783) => 23.9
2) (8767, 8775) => 23.8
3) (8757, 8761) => 24.2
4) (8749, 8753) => 24.3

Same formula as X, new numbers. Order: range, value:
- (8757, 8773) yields 24.3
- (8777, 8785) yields 24.5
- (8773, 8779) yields 24.1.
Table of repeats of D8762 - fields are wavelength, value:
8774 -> 23.9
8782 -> 24.5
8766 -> 24.2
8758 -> 24.2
